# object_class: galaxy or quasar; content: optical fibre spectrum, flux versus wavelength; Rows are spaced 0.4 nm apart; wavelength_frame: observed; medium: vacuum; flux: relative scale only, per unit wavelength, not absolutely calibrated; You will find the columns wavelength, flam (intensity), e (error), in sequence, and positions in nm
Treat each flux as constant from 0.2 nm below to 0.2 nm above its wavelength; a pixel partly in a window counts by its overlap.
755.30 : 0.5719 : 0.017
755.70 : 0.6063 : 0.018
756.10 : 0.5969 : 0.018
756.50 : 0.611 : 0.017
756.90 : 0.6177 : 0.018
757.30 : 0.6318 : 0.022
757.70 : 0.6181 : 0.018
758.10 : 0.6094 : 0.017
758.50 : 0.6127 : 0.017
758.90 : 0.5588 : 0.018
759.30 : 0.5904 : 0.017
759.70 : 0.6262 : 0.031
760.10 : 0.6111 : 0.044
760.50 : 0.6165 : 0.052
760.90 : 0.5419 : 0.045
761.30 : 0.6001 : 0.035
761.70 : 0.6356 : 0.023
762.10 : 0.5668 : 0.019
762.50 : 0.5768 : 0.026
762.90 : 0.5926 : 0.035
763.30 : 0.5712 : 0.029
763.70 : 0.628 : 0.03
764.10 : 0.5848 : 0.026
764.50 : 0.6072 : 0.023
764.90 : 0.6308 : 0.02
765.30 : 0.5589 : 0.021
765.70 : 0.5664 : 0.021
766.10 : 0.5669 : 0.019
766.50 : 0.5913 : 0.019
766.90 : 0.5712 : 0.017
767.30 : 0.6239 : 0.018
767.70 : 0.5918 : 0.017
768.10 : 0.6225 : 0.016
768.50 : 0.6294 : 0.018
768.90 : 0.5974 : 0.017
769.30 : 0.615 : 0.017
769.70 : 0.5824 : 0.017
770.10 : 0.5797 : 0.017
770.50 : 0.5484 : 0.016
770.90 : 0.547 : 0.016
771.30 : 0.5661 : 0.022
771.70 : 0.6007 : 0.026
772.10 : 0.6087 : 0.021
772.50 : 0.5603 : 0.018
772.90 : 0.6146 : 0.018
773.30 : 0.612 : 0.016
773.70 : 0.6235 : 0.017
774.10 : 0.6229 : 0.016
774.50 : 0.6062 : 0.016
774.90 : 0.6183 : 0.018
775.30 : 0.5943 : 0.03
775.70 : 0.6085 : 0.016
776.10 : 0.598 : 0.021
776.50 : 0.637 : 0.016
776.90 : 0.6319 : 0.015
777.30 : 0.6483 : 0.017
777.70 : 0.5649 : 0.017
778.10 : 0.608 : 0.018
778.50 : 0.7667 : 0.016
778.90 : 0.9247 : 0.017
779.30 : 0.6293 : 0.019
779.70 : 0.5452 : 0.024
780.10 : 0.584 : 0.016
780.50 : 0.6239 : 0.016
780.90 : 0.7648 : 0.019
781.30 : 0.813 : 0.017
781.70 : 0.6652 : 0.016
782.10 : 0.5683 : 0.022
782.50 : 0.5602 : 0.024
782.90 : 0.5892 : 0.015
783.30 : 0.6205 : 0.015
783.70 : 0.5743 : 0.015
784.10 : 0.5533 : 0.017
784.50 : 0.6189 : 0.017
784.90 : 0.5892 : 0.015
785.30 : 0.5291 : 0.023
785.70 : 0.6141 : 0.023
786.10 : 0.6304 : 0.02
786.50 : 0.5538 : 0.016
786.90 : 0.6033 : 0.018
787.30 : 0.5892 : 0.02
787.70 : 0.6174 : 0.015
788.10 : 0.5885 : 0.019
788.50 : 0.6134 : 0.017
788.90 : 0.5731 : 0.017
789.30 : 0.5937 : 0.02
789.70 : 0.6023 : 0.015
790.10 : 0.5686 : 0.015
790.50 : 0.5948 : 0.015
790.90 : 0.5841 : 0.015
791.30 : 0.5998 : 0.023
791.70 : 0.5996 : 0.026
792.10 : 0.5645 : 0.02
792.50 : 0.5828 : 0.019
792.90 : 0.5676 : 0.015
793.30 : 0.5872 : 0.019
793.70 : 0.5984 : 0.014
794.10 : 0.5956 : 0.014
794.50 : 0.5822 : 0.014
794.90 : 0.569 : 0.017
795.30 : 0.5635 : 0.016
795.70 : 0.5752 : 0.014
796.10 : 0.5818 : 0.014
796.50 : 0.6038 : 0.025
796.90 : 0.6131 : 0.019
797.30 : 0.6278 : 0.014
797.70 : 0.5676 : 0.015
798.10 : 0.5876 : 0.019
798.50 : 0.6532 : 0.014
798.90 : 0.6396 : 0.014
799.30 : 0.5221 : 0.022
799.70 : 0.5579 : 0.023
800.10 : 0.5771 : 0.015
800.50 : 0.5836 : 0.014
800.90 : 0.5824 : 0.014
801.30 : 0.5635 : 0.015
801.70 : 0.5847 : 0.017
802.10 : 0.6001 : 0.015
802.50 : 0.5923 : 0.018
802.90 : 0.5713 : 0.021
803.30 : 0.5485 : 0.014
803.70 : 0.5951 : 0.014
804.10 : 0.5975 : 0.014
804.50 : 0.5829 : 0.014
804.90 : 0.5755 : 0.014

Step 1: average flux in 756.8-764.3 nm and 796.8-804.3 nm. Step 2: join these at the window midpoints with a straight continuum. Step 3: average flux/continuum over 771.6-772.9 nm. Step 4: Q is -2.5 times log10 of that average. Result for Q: 0.01 mag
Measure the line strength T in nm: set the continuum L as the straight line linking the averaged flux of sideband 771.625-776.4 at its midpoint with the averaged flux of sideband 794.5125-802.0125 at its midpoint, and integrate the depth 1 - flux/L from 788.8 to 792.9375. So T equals 0.05 nm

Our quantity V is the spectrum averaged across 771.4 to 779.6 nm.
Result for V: 0.632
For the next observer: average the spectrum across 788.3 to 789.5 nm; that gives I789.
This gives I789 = 0.593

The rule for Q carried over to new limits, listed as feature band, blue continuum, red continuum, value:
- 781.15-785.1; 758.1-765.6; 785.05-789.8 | -0.04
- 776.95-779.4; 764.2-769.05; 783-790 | -0.16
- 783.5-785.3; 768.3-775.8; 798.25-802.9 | 0.03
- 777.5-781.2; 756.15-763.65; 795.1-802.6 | -0.13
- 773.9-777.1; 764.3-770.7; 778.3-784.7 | 0.02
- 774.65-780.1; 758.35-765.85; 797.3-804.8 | -0.09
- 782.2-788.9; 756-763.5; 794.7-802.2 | 0.00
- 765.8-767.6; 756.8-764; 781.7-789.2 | 0.02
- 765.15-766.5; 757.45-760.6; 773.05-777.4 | 0.08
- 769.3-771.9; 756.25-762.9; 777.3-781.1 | 0.11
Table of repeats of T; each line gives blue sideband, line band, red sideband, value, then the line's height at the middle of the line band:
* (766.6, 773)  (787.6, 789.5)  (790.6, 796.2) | -0.04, 0.584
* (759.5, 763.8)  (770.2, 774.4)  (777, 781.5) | 0.36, 0.646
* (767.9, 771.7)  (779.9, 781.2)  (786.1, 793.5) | -0.18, 0.589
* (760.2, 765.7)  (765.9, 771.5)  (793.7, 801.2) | 0.03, 0.592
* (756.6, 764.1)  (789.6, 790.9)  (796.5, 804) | 0.01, 0.591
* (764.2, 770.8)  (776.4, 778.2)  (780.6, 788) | -0.04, 0.605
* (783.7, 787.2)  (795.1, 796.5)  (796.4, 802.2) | 0.03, 0.589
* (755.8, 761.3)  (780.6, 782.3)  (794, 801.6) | -0.30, 0.593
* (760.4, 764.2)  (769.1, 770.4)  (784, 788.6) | 0.01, 0.591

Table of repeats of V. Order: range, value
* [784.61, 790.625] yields 0.591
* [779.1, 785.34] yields 0.616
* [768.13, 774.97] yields 0.596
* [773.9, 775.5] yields 0.61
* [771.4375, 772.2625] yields 0.602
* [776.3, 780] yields 0.66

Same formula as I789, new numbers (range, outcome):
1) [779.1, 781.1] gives 0.629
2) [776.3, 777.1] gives 0.634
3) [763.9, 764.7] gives 0.596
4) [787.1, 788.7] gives 0.602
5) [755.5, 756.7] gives 0.605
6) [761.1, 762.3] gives 0.601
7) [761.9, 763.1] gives 0.579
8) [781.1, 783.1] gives 0.639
